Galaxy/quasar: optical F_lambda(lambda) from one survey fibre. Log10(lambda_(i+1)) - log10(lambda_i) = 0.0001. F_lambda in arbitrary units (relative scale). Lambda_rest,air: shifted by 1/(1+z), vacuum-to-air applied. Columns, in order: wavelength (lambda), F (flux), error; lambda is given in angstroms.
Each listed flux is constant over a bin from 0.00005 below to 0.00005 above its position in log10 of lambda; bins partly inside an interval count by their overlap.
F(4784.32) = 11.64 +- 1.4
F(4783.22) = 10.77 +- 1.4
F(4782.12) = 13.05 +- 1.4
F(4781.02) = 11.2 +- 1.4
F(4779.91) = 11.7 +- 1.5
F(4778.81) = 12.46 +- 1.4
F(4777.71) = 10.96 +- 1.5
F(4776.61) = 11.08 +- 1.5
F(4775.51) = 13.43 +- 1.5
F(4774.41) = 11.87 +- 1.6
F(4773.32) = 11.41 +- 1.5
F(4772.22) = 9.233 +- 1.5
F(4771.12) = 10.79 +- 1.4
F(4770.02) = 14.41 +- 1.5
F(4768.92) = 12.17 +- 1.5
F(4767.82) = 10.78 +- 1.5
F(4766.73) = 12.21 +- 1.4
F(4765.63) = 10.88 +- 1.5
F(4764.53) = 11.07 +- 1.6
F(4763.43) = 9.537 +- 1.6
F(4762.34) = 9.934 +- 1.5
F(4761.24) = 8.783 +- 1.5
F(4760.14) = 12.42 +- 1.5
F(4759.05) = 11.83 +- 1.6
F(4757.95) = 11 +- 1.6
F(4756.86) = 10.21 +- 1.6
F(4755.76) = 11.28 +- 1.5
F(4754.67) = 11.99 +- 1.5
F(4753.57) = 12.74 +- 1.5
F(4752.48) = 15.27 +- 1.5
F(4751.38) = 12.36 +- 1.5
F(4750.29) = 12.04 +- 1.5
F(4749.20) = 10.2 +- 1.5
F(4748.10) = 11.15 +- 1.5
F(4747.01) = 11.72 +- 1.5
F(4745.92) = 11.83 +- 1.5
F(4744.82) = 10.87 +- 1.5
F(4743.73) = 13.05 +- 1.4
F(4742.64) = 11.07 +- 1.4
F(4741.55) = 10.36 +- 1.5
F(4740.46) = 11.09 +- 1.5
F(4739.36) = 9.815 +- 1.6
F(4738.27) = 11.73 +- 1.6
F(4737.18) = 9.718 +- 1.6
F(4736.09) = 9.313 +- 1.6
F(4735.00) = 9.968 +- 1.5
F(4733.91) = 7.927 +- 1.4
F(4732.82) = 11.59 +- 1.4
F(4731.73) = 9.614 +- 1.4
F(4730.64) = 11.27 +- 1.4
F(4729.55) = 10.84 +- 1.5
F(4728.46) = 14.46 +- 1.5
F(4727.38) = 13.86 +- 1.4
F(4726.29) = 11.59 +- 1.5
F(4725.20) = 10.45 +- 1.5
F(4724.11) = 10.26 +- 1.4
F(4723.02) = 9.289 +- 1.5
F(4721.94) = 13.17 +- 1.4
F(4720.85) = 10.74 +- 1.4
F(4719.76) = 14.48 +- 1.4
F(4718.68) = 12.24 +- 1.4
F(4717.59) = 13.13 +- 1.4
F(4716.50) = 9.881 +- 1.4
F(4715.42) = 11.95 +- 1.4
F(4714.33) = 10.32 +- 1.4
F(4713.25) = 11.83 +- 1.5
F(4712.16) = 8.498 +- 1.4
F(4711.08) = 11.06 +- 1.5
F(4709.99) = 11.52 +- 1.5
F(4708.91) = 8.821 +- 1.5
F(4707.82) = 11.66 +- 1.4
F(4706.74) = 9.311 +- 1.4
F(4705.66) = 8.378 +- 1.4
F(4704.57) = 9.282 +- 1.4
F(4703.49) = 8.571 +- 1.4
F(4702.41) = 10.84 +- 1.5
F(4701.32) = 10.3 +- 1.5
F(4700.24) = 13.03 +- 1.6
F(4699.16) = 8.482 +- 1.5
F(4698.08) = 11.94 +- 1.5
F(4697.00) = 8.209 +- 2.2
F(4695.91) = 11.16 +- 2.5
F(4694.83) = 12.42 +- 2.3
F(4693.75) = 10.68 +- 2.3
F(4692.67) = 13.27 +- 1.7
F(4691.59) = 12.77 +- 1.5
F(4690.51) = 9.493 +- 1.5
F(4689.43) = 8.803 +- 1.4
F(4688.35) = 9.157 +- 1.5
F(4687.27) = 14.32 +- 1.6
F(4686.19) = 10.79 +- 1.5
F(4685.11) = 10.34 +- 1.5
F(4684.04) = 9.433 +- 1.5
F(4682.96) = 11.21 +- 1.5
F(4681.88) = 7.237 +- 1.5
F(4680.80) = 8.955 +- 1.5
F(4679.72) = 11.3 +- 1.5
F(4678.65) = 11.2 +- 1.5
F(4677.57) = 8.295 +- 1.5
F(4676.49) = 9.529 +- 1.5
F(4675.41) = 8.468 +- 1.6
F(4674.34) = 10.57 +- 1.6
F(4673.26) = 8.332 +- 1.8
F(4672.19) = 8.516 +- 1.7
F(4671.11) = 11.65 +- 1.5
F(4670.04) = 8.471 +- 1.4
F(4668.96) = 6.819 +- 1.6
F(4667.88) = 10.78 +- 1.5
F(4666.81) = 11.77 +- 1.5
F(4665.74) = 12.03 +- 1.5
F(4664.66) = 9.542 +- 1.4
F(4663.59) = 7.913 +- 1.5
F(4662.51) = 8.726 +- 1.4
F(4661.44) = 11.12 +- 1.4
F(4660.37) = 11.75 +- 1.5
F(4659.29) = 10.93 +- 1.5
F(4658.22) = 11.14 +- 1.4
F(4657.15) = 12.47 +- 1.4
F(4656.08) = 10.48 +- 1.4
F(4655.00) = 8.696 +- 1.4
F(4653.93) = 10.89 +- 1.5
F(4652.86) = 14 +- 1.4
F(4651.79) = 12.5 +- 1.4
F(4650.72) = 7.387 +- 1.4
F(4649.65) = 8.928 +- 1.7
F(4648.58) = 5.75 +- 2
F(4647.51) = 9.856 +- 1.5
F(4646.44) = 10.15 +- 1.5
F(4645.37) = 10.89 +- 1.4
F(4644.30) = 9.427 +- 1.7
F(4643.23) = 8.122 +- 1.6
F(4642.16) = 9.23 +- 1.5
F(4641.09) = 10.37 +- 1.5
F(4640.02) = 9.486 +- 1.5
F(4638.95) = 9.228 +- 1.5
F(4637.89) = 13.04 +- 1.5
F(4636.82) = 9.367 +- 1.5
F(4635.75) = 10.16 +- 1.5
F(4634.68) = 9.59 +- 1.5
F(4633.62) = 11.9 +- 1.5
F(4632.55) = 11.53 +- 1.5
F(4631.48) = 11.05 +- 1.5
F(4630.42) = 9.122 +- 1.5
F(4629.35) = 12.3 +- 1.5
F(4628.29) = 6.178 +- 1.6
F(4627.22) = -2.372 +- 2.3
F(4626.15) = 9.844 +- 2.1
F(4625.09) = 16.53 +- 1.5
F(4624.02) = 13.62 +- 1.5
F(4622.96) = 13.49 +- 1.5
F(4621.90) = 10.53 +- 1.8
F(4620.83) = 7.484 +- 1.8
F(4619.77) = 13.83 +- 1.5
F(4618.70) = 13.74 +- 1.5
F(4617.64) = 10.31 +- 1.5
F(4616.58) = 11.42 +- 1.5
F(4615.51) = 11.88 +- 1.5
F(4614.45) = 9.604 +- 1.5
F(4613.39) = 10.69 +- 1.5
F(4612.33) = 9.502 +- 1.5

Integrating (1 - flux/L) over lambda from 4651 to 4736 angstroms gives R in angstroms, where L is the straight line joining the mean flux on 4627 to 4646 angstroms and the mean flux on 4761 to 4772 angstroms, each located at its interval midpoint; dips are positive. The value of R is -3.0 angstroms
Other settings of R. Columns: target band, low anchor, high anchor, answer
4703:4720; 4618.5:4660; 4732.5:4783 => 0.42 angstroms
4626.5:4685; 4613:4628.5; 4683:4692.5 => 5.08 angstroms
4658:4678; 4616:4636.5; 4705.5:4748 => 1.74 angstroms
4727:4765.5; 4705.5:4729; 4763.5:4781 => 0.81 angstroms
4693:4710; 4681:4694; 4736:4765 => 0.69 angstroms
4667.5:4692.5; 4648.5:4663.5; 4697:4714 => 0.98 angstroms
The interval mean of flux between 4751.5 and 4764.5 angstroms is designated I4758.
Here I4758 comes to 11.4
